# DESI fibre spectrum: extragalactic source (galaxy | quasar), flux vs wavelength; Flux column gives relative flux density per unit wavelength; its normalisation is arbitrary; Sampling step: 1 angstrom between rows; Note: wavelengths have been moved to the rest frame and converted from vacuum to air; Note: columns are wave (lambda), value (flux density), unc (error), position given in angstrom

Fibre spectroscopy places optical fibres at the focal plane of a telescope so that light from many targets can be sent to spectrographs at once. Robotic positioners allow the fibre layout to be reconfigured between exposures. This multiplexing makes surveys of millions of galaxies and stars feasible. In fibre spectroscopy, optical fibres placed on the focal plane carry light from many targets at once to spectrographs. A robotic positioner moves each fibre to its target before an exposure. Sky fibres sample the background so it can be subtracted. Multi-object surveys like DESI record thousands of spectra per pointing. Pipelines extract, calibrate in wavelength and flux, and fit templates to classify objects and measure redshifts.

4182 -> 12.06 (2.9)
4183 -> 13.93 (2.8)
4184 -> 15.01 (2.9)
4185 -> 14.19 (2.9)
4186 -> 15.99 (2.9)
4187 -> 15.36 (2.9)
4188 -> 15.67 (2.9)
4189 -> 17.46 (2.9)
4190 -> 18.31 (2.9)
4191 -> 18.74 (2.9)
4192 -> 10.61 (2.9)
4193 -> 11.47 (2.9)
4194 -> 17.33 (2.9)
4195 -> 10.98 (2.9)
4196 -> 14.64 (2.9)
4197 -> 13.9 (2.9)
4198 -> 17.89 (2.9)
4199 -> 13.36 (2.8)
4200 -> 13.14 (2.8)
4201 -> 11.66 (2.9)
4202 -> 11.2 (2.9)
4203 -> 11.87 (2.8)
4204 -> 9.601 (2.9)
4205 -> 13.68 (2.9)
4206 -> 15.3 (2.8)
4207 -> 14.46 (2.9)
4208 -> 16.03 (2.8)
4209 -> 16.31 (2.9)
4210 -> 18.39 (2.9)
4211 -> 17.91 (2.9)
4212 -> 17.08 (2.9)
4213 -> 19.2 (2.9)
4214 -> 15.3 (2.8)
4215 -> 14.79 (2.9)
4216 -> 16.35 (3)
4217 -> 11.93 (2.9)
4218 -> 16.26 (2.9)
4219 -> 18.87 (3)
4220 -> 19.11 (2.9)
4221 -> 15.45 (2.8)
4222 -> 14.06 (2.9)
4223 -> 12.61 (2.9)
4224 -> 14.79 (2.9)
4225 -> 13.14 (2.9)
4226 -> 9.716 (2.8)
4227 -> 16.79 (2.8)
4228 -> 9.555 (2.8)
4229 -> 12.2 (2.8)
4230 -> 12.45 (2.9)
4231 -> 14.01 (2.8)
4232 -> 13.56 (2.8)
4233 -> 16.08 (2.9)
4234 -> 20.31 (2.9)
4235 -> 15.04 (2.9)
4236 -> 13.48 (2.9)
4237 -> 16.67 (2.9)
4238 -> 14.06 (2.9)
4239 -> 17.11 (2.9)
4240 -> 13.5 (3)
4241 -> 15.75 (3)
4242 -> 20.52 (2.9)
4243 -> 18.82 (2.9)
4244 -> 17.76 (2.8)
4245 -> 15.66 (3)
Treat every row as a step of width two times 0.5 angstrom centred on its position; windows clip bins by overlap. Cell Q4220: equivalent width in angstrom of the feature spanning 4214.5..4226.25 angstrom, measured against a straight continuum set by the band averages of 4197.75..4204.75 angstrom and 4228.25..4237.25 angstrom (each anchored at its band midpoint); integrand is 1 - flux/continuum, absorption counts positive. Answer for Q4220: -0.90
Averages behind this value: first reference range 12.5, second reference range 14.7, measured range 14.9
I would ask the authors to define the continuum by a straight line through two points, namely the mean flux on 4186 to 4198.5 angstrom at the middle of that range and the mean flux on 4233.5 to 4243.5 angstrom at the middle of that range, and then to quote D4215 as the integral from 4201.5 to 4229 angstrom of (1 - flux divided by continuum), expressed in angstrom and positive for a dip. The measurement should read 1.9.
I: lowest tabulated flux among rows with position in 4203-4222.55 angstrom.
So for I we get 9.601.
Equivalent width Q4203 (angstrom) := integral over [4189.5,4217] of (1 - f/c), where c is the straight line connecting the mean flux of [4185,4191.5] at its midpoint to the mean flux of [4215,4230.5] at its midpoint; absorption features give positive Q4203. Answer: 1.5 angstrom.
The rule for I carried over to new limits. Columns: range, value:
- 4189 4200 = 10.61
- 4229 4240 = 12.2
